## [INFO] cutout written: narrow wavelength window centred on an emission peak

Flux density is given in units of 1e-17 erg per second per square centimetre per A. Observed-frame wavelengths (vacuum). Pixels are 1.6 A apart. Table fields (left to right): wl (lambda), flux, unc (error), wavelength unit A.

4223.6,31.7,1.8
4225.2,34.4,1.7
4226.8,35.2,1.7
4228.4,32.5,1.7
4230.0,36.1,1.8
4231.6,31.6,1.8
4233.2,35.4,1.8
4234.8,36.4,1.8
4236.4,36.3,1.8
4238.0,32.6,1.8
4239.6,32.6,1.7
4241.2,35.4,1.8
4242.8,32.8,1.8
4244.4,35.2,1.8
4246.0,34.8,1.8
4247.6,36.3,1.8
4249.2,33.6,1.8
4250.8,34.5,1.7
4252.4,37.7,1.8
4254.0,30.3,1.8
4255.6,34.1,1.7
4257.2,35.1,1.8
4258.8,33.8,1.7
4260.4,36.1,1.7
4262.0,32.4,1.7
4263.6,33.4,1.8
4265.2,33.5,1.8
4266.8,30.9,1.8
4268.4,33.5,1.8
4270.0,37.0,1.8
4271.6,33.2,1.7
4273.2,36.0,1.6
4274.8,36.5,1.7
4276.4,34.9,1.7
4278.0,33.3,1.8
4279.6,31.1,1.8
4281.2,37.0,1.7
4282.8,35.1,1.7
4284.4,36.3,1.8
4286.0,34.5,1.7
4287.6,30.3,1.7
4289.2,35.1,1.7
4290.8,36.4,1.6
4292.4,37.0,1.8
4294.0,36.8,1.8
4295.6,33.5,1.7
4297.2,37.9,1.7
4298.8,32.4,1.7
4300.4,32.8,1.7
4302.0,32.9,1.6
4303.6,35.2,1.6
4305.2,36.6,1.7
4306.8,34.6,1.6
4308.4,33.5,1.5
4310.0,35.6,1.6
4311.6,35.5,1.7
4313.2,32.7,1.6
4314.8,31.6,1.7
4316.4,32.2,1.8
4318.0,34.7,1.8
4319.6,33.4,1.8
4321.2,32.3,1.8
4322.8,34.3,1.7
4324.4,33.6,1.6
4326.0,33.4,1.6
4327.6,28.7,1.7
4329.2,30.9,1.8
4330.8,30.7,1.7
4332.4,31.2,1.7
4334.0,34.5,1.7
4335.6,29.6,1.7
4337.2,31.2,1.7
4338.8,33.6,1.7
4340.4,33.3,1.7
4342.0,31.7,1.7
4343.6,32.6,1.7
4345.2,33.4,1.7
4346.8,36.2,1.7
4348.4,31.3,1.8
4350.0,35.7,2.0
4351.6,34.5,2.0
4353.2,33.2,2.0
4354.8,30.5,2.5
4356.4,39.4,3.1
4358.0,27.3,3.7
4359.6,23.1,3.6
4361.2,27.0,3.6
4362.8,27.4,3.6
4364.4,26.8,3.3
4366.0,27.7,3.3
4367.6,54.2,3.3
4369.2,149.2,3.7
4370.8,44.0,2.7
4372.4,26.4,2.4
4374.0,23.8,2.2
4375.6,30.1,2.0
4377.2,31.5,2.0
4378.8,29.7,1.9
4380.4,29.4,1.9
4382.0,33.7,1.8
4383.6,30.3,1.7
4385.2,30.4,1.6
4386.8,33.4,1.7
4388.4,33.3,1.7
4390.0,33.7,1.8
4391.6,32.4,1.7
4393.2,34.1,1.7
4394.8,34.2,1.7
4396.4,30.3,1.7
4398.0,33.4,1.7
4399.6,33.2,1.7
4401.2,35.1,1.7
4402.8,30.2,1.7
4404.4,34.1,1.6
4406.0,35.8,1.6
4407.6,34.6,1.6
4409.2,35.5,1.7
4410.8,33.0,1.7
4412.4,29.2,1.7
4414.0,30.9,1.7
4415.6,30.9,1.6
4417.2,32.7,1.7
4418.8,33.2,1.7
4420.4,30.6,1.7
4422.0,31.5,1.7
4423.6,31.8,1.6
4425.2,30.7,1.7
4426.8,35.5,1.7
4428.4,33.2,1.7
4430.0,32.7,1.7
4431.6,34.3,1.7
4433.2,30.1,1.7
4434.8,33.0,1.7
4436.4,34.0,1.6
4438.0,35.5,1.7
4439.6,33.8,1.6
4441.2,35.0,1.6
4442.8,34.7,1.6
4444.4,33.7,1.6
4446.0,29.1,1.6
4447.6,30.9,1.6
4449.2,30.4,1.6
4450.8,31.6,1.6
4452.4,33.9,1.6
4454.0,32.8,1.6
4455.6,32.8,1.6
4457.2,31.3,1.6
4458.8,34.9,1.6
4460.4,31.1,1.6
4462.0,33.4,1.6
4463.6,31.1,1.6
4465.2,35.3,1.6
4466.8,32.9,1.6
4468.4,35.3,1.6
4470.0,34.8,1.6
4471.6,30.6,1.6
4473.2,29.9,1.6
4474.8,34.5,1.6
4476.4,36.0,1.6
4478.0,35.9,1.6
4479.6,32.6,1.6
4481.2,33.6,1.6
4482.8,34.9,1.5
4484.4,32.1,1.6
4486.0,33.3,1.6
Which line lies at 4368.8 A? H-gamma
